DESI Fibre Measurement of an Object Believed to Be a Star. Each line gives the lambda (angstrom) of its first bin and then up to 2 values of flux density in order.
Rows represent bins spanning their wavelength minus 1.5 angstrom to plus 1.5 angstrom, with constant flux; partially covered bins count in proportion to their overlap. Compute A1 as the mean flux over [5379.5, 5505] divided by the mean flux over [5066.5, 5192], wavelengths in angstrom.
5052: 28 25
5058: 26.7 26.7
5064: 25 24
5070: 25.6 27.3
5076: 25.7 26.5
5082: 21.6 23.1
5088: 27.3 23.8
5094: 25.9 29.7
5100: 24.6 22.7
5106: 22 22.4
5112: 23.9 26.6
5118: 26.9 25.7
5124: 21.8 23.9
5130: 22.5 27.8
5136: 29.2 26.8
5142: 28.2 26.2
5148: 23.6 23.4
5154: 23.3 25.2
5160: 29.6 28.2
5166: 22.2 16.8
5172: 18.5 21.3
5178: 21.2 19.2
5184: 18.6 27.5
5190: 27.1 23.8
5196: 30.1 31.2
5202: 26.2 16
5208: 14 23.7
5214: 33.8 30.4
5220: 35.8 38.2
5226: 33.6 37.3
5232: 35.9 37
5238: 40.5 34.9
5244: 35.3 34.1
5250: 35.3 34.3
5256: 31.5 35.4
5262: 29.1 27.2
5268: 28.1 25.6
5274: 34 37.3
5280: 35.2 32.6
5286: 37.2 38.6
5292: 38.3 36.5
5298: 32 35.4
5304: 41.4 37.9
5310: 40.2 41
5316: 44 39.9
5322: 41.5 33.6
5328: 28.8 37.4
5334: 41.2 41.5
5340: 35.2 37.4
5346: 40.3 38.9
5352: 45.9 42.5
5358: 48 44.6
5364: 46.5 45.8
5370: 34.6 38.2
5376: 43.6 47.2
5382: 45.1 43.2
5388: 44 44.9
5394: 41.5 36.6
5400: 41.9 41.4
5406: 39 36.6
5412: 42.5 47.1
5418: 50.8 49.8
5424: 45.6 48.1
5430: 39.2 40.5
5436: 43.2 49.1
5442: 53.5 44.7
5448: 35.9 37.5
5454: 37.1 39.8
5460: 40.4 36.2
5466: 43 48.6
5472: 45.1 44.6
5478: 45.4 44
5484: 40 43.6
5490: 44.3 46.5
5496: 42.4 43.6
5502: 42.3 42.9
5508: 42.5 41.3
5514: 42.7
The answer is 1.8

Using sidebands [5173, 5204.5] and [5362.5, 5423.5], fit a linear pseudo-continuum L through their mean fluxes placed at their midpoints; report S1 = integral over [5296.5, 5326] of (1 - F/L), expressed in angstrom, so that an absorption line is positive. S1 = -2.7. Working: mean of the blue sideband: 24.2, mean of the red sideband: 43.1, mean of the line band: 38.8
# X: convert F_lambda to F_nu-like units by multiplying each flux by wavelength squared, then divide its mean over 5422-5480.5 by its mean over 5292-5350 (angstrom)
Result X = 1.19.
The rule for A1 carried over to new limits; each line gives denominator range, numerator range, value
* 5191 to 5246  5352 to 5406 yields 1.38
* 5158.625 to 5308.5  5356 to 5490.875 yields 1.41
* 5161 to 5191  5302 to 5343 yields 1.75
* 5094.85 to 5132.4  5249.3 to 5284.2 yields 1.31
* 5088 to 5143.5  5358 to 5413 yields 1.67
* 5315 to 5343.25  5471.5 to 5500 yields 1.16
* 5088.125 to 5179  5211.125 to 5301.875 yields 1.39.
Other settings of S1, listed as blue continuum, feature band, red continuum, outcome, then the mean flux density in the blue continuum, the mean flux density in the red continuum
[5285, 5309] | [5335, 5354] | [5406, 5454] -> -0.2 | 37.2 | 43.9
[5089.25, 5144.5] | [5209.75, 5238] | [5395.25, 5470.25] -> -2.9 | 25.3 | 42.7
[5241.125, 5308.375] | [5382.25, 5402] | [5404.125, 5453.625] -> -0.3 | 34.2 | 43.8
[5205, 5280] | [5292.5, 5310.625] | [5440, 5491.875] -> -1.1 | 32.3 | 42.7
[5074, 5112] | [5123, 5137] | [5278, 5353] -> 1.0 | 24.6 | 38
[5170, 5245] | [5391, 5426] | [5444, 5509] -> -3.9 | 28.3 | 42.3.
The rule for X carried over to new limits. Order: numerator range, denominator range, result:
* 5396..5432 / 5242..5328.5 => 1.29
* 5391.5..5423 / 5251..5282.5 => 1.42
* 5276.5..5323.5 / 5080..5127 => 1.67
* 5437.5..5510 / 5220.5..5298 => 1.35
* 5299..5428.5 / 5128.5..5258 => 1.59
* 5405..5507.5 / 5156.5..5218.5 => 2.00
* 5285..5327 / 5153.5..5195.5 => 1.74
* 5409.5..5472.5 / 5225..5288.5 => 1.37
